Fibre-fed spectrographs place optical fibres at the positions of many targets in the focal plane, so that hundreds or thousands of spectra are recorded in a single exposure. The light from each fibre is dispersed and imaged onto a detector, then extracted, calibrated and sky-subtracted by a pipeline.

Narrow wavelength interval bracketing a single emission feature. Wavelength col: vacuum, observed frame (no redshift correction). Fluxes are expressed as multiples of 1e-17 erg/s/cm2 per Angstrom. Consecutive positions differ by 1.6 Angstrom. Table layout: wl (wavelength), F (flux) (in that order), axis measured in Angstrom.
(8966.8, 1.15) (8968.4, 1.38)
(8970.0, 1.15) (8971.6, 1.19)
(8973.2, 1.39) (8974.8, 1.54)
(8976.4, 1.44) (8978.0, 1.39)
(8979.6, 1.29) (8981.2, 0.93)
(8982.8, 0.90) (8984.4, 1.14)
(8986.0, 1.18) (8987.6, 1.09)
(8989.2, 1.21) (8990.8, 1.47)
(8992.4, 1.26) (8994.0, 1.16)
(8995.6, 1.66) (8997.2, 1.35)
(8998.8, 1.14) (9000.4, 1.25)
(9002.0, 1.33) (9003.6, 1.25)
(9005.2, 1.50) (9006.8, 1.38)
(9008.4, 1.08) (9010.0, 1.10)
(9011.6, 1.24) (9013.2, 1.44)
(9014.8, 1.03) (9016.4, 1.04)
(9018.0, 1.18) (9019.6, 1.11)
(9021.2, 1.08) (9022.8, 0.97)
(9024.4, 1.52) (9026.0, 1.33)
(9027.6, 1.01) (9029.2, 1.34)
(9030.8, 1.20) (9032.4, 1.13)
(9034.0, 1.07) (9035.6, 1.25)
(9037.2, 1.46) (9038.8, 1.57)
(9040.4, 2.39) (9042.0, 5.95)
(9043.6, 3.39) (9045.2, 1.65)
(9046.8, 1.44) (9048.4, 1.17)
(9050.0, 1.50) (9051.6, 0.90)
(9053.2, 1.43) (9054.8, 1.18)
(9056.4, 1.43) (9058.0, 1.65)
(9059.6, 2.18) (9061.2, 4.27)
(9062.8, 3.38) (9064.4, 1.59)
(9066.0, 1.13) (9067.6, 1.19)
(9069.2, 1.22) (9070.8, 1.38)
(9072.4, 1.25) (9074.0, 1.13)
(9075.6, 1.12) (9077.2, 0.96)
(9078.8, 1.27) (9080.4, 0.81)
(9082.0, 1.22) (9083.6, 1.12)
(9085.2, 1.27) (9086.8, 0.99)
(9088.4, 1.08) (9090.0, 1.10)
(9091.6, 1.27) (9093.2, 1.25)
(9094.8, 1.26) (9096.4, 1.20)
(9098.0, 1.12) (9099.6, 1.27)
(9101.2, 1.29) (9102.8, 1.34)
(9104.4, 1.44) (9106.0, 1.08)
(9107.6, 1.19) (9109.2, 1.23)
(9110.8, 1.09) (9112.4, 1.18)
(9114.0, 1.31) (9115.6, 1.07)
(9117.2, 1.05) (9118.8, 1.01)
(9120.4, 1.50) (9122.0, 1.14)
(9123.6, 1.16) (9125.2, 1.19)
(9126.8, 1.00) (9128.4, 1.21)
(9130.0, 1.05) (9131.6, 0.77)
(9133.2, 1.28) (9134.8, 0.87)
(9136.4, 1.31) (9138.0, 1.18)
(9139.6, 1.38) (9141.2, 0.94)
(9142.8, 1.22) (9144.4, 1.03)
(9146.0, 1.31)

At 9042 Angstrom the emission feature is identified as [S II] 6716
